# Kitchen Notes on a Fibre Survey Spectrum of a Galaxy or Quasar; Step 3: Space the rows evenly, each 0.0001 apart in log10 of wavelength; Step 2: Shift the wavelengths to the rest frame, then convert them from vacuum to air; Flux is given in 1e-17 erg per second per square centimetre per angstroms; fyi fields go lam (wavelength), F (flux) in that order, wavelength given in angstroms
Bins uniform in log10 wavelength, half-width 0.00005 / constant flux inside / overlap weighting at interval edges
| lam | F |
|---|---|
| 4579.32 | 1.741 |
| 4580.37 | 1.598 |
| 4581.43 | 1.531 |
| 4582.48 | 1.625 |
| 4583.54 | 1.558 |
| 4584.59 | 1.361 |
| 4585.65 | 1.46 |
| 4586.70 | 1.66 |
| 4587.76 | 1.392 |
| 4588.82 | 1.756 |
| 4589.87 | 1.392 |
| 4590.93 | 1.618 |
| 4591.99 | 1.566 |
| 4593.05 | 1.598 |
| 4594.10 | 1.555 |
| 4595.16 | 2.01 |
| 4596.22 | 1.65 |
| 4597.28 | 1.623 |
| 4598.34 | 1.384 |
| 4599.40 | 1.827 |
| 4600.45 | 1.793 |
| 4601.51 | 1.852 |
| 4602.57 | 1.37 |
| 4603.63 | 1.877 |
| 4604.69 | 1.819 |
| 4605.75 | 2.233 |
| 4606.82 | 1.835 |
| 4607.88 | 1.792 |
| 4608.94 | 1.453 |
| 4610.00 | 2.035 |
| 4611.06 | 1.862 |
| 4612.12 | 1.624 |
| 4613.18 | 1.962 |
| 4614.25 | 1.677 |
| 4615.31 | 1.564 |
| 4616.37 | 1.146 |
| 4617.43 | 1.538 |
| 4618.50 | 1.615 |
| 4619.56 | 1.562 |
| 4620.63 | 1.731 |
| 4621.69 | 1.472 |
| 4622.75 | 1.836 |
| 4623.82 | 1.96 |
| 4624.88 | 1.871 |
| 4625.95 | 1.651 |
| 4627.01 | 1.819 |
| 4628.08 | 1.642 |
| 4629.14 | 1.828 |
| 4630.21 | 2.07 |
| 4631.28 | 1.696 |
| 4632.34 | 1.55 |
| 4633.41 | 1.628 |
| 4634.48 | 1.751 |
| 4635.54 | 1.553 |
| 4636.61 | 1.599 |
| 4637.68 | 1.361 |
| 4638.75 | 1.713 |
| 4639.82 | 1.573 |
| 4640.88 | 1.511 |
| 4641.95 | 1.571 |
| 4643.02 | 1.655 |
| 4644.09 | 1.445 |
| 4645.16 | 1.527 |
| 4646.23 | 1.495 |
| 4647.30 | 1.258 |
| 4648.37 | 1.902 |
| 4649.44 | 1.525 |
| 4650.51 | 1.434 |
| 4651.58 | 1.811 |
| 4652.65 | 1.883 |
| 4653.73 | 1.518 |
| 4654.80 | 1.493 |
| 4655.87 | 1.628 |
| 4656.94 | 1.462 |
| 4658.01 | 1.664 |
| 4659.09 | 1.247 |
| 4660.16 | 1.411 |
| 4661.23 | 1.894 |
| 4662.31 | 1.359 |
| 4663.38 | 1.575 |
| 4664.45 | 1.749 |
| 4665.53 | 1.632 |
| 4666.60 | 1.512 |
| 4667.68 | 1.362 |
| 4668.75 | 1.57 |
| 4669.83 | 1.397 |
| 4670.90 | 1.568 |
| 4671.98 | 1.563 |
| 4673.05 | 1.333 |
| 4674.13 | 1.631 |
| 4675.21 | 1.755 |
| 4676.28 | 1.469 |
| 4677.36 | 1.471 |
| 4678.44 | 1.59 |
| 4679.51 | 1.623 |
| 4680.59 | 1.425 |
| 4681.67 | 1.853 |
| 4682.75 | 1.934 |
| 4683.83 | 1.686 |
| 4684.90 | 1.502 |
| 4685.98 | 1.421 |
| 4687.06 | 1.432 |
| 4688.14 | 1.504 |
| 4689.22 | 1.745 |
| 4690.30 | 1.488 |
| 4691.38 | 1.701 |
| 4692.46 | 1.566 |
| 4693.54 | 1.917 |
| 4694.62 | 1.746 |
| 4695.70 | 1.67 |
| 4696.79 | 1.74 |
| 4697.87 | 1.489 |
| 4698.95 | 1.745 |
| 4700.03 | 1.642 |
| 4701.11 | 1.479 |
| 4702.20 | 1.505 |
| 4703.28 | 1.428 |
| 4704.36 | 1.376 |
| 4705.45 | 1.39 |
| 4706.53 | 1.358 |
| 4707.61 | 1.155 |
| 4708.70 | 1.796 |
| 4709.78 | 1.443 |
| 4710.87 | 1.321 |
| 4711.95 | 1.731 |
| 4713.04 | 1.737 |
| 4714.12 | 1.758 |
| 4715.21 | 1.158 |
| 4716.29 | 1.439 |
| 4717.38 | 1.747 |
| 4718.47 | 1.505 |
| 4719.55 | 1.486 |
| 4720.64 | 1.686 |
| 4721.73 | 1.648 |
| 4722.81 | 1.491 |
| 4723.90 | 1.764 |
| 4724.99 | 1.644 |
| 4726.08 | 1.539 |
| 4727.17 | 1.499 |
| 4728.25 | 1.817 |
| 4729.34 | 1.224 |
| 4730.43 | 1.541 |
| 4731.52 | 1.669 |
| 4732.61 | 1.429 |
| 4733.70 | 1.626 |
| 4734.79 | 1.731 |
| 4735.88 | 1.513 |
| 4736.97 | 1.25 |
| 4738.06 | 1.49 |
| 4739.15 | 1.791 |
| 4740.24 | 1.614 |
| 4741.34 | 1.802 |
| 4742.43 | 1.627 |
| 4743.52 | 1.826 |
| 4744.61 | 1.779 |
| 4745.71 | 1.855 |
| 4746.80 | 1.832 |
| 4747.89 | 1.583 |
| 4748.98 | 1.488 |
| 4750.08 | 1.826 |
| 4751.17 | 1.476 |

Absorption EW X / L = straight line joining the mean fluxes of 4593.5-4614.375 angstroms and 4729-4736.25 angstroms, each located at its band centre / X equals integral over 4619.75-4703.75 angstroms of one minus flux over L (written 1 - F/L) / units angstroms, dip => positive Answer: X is 2.81 angstroms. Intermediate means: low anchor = 1.76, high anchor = 1.54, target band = 1.61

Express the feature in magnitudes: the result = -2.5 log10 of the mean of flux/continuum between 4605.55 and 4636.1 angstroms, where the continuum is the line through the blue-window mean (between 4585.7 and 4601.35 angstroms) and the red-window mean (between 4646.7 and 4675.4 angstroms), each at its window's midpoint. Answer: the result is -0.08 mag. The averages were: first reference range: 1.63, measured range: 1.72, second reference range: 1.56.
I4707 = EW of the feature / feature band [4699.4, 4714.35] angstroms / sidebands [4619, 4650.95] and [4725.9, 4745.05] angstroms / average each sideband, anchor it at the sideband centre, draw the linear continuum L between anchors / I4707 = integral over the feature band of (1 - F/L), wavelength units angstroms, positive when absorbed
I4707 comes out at 1.0 angstroms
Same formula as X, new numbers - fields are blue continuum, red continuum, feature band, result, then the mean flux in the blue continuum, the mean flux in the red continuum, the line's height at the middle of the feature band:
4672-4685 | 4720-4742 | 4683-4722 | 0.9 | 1.61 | 1.59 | 1.6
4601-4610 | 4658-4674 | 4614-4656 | 0.8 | 1.79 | 1.52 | 1.66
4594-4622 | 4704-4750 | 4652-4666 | 0.6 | 1.7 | 1.58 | 1.65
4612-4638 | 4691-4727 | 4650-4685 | 0.9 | 1.67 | 1.57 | 1.62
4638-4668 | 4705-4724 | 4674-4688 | -0.4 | 1.56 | 1.53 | 1.55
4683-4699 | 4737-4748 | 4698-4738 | 3.2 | 1.63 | 1.7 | 1.67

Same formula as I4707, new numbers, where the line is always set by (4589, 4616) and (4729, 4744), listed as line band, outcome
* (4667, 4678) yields 0.9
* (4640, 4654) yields 0.8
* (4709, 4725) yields 0.3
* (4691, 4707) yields 0.4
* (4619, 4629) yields -0.2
